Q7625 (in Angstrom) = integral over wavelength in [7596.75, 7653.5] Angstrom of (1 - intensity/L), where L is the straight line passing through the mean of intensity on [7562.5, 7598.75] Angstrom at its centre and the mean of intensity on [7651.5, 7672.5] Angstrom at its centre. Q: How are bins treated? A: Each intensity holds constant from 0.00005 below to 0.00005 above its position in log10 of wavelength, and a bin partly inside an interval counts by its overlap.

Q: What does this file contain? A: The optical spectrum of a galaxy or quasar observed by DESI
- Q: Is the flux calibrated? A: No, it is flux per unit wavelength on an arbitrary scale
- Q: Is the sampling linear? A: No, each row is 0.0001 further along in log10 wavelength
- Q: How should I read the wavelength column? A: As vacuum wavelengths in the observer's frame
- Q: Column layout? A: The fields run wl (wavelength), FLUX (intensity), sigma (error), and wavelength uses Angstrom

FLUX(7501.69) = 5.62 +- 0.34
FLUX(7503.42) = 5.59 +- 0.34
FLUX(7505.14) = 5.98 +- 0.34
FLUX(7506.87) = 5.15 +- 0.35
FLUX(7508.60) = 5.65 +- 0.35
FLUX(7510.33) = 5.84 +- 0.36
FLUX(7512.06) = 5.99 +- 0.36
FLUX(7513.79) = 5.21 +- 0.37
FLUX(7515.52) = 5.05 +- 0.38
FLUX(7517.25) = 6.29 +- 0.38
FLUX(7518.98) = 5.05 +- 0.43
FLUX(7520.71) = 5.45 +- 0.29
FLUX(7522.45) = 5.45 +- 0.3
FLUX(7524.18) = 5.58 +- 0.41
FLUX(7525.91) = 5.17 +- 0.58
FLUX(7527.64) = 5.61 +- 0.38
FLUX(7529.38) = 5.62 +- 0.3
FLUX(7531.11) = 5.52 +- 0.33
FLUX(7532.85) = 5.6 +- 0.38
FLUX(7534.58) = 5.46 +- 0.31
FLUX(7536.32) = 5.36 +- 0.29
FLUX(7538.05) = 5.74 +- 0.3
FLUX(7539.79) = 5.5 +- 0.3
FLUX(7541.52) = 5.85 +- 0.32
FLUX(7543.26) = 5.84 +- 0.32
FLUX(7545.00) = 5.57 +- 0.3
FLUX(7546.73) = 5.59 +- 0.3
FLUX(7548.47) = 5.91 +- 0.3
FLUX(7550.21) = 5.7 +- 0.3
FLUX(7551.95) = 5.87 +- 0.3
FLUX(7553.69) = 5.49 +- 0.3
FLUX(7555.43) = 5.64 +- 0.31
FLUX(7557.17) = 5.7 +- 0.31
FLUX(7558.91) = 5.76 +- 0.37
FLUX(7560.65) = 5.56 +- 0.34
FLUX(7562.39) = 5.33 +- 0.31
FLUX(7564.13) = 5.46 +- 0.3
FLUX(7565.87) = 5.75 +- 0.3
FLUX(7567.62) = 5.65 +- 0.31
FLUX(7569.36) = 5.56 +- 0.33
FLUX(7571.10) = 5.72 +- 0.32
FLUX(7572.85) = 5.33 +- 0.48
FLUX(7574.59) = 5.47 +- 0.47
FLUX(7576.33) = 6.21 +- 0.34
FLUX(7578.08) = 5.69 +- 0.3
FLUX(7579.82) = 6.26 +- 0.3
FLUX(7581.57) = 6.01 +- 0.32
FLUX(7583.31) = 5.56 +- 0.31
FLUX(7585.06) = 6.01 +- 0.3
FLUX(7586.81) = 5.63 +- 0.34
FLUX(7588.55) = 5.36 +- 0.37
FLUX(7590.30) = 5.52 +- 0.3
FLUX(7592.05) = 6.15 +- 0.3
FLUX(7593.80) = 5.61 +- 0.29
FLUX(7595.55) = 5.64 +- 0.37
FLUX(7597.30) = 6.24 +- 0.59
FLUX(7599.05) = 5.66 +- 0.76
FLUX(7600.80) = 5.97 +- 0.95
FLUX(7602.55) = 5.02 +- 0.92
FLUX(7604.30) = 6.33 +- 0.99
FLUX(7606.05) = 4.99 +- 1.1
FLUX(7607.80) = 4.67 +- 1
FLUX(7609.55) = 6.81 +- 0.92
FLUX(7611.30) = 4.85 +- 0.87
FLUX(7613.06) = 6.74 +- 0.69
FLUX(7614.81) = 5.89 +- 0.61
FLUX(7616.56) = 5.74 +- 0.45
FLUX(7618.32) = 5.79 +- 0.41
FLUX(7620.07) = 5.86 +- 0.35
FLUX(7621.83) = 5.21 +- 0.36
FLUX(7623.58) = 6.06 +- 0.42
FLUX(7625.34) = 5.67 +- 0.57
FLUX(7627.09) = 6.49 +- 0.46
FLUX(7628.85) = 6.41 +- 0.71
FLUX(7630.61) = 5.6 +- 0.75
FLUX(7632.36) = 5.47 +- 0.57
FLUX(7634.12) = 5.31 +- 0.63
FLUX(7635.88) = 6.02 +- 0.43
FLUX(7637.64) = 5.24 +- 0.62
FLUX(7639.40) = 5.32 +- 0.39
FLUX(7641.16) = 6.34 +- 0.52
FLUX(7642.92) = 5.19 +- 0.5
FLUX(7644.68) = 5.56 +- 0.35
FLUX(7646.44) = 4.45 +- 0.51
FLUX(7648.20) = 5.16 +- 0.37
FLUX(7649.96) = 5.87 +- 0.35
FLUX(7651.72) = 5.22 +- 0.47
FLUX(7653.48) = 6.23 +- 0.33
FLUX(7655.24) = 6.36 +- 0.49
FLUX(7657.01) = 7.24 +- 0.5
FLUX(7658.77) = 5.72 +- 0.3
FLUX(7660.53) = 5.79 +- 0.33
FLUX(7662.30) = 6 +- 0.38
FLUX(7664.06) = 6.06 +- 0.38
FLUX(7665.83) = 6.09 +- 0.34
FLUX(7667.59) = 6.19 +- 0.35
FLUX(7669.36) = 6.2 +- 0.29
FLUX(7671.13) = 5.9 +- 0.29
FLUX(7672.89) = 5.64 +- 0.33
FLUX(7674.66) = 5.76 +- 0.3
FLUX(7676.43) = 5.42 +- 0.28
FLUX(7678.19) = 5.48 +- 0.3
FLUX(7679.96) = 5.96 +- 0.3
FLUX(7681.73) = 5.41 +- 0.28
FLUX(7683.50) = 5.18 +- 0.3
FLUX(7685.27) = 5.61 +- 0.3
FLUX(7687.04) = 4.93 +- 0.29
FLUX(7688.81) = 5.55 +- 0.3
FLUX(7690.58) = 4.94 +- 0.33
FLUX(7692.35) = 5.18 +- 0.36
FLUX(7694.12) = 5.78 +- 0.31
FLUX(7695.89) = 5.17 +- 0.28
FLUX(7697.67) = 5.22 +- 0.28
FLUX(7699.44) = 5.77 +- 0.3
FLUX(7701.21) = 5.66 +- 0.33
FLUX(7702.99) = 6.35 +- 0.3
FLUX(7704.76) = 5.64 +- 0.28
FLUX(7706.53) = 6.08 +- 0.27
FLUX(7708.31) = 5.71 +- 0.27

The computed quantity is 2.5 Angstrom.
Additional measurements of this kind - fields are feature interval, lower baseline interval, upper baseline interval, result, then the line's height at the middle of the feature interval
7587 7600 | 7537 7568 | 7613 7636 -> 0.1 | 5.76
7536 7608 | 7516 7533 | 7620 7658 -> -0.9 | 5.61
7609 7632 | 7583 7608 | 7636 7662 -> -0.9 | 5.68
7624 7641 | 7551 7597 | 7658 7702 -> -0.3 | 5.66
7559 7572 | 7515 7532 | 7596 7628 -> 0.1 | 5.62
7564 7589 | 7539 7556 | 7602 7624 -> -0.1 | 5.7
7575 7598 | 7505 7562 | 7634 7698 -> -0.9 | 5.61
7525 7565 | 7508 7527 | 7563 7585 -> 0.1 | 5.62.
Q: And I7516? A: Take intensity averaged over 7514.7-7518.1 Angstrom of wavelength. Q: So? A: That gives 5.68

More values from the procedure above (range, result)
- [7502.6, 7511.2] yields 5.64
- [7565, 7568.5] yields 5.69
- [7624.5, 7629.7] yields 6.2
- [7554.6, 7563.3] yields 5.6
